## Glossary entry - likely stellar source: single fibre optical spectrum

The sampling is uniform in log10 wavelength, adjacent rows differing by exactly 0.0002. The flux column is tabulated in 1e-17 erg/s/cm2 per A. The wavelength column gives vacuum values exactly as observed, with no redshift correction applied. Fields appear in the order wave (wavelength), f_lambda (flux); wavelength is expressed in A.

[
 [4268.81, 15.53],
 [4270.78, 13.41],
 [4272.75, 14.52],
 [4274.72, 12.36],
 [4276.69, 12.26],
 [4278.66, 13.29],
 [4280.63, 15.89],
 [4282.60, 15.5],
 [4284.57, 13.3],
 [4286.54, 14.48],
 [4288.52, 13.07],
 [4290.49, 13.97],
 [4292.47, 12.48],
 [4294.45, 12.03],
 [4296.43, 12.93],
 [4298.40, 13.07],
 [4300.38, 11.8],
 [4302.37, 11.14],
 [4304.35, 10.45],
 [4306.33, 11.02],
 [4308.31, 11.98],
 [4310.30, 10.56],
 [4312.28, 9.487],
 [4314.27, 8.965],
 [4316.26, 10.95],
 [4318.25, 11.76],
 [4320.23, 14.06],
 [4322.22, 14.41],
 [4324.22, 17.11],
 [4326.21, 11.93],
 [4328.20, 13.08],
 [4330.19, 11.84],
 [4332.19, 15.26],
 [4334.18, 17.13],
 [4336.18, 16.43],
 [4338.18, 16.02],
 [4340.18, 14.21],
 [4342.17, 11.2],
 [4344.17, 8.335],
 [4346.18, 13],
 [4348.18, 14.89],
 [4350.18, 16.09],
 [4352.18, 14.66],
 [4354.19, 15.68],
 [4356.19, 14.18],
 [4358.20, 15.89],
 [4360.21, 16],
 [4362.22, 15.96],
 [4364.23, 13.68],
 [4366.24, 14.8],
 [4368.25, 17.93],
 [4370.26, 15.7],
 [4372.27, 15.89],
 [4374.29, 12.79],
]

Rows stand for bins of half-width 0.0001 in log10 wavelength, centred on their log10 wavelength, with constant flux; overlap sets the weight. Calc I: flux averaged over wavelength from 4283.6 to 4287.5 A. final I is 13.9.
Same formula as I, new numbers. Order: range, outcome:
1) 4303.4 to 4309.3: 11.2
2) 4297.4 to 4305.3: 11.6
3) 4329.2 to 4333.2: 13.6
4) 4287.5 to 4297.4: 12.9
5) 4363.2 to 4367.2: 14.2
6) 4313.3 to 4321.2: 11.4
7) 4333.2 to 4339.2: 16.5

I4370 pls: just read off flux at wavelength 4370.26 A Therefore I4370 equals 15.7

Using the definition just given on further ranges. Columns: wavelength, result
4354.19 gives 15.68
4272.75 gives 14.52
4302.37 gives 11.14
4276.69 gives 12.26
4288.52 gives 13.07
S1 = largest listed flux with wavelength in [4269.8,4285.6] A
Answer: 15.89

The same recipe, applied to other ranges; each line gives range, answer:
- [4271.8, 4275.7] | 14.52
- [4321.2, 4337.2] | 17.13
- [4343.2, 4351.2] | 16.09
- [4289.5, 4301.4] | 13.97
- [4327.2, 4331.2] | 13.08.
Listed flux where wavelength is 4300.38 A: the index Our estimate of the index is 11.8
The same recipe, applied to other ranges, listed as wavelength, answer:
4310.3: 10.56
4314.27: 8.965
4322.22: 14.41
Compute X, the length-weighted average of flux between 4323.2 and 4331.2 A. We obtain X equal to 13.5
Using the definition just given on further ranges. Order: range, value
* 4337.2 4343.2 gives 13.8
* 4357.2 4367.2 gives 15.3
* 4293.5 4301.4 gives 12.5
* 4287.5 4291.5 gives 13.5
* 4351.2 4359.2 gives 15.1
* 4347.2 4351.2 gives 15.5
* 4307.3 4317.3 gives 10.4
